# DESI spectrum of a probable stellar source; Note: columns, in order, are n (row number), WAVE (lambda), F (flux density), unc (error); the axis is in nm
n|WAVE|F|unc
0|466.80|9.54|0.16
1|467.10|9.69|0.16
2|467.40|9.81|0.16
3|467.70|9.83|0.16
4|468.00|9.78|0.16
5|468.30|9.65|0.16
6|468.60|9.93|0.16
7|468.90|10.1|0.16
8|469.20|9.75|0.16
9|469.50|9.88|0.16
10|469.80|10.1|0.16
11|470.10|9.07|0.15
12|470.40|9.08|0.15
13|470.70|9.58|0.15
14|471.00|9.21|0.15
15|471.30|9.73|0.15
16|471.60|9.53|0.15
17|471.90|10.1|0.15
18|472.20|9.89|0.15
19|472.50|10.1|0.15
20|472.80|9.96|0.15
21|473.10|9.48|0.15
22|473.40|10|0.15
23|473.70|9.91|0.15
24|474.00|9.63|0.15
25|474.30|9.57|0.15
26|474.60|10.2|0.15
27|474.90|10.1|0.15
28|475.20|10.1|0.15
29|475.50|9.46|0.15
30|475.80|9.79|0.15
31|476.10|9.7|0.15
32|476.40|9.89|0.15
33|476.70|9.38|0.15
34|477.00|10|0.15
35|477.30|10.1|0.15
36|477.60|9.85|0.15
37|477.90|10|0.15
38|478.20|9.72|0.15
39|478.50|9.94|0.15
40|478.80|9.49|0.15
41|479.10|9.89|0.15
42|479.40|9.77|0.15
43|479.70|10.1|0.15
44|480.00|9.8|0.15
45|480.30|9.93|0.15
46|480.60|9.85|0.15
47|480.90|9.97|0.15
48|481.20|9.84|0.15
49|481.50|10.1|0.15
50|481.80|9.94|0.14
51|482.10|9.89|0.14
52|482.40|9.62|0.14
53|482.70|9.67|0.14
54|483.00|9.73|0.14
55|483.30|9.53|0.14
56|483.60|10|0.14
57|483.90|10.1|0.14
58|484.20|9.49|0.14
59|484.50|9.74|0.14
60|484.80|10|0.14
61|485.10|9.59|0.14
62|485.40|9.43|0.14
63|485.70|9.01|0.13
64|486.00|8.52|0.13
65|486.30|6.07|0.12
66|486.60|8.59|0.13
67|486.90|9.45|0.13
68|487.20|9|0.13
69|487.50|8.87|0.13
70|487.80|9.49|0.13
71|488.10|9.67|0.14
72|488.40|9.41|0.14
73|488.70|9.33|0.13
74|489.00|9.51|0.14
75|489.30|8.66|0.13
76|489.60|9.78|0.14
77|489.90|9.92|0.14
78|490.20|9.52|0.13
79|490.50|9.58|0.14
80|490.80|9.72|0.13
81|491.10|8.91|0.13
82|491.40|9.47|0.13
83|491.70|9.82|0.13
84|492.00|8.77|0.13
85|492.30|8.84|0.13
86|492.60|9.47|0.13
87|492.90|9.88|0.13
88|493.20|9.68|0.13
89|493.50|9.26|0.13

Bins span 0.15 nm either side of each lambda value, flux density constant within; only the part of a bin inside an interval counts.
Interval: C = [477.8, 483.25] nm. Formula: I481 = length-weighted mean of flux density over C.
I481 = 9.84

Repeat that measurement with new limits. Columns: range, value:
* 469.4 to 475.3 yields 9.76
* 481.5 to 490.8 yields 9.39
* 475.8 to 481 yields 9.84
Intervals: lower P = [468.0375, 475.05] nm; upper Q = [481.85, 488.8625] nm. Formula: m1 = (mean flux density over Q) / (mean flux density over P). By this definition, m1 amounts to 1.0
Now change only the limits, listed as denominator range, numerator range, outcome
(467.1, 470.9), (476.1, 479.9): 1.01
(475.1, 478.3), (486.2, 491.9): 0.94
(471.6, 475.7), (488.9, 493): 0.95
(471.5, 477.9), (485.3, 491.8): 0.93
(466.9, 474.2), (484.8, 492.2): 0.94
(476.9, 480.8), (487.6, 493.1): 0.95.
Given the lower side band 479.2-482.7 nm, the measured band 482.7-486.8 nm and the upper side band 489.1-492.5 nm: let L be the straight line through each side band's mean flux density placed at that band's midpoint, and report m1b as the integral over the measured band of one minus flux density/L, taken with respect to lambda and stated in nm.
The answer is 0.19 nm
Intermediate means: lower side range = 9.88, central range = 9.23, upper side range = 9.37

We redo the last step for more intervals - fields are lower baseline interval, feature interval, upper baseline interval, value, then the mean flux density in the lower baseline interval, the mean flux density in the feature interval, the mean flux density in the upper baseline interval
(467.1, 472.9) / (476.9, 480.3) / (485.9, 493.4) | -0.134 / 9.74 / 9.88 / 9.2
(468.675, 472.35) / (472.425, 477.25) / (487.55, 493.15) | -0.106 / 9.67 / 9.83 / 9.42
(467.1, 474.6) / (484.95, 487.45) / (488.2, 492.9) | 0.201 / 9.74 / 8.71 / 9.4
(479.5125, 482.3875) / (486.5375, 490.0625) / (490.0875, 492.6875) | 0.068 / 9.92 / 9.33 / 9.34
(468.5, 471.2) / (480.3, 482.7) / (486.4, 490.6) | -0.115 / 9.63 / 9.88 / 9.3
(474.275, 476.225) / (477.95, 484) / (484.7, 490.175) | -0.207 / 9.87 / 9.84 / 9.13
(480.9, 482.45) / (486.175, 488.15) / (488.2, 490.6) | 0.179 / 9.9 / 8.72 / 9.47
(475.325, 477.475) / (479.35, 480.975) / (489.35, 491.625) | -0.035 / 9.76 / 9.91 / 9.53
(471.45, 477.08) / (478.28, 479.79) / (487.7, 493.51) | -0.017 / 9.83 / 9.82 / 9.44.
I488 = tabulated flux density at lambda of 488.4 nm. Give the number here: 9.41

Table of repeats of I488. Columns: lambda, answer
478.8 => 9.49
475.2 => 10.1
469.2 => 9.75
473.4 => 10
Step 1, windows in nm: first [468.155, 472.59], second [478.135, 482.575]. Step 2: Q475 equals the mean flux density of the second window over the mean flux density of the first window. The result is 1.02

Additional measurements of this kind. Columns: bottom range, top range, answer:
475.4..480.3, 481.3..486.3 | 0.97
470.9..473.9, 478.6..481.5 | 1.01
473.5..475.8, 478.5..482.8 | 1.00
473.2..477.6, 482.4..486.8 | 0.94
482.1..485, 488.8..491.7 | 0.97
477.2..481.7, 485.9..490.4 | 0.92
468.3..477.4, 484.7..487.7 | 0.90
